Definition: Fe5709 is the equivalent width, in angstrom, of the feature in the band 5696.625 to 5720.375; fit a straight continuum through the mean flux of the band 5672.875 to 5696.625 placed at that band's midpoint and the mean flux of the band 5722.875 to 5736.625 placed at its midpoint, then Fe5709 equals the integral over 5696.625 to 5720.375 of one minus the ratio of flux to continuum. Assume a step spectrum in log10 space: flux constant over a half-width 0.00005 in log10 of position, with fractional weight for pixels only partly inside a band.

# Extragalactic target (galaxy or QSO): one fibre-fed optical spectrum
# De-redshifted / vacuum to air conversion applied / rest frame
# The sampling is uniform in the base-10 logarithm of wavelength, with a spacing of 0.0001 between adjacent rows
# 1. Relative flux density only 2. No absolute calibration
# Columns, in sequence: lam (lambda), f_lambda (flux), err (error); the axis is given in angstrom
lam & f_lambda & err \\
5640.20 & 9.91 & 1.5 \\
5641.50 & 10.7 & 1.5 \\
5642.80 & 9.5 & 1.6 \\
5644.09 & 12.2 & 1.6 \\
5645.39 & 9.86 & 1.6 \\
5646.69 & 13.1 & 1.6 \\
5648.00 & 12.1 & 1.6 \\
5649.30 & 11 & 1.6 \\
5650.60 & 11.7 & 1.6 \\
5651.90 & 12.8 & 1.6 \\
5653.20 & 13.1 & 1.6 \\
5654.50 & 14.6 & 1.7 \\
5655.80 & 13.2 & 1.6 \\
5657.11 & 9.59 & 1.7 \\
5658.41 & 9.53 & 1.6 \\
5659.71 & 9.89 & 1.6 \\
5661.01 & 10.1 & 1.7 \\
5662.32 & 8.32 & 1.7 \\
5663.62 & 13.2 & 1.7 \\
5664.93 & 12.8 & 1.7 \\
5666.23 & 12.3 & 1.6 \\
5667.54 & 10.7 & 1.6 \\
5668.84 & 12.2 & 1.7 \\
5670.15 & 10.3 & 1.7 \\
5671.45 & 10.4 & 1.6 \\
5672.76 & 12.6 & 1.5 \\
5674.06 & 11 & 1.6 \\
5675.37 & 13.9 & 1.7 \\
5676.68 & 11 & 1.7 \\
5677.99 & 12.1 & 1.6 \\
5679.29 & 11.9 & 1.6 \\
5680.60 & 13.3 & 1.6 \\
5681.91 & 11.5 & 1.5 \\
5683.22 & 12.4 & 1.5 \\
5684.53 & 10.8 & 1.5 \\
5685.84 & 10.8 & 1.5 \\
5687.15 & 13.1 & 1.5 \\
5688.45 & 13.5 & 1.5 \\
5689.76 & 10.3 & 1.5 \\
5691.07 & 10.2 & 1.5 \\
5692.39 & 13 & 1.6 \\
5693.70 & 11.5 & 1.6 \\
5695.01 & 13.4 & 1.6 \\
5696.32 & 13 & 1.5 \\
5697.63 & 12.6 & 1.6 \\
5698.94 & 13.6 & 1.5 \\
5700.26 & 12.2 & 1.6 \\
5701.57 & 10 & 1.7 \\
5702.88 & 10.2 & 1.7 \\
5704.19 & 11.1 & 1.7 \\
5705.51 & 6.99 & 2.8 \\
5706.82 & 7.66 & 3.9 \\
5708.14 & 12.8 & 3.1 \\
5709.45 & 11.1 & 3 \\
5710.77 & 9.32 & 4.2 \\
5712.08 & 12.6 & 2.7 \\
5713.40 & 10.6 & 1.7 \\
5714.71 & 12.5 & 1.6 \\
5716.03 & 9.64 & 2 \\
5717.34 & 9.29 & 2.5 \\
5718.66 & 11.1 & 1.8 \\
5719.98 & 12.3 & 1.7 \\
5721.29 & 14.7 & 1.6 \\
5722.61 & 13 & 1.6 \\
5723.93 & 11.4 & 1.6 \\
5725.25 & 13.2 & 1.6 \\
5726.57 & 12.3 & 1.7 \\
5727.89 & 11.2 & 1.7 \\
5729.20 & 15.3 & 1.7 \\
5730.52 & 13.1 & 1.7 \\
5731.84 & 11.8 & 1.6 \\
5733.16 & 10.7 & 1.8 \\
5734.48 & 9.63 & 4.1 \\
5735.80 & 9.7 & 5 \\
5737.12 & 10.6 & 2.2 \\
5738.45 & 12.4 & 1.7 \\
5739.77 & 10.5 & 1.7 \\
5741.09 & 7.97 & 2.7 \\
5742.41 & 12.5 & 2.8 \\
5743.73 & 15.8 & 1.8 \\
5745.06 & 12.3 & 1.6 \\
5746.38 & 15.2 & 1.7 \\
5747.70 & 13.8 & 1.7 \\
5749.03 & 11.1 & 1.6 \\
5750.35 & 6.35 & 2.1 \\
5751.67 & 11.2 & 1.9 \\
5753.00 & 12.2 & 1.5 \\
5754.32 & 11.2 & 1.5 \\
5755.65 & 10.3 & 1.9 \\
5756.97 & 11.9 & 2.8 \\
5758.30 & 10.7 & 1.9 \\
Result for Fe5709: 2.1 angstrom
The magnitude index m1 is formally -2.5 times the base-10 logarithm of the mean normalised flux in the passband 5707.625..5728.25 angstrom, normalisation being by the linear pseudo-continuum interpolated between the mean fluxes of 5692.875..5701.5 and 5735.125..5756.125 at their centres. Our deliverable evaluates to 0.03 mag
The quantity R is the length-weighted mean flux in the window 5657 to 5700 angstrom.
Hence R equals 11.7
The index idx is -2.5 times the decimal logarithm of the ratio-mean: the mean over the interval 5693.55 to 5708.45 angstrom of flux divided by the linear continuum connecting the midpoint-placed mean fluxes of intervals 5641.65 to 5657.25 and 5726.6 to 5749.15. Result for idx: 0.072 mag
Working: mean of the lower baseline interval 11.9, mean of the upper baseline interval 12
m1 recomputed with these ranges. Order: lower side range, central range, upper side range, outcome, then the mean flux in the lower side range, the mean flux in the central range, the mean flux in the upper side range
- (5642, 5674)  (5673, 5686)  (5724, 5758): -0.04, 11.5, 11.9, 11.7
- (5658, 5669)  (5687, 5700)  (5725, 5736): -0.09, 11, 12.4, 11.9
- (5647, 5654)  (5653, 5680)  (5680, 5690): 0.06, 12.2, 11.5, 12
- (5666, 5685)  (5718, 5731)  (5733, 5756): -0.12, 11.8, 12.8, 11.3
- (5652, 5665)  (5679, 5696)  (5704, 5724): -0.07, 11.4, 12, 11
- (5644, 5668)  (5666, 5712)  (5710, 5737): 0.01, 11.6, 11.5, 11.6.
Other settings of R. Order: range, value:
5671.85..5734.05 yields 11.7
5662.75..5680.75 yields 11.9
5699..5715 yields 10.7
